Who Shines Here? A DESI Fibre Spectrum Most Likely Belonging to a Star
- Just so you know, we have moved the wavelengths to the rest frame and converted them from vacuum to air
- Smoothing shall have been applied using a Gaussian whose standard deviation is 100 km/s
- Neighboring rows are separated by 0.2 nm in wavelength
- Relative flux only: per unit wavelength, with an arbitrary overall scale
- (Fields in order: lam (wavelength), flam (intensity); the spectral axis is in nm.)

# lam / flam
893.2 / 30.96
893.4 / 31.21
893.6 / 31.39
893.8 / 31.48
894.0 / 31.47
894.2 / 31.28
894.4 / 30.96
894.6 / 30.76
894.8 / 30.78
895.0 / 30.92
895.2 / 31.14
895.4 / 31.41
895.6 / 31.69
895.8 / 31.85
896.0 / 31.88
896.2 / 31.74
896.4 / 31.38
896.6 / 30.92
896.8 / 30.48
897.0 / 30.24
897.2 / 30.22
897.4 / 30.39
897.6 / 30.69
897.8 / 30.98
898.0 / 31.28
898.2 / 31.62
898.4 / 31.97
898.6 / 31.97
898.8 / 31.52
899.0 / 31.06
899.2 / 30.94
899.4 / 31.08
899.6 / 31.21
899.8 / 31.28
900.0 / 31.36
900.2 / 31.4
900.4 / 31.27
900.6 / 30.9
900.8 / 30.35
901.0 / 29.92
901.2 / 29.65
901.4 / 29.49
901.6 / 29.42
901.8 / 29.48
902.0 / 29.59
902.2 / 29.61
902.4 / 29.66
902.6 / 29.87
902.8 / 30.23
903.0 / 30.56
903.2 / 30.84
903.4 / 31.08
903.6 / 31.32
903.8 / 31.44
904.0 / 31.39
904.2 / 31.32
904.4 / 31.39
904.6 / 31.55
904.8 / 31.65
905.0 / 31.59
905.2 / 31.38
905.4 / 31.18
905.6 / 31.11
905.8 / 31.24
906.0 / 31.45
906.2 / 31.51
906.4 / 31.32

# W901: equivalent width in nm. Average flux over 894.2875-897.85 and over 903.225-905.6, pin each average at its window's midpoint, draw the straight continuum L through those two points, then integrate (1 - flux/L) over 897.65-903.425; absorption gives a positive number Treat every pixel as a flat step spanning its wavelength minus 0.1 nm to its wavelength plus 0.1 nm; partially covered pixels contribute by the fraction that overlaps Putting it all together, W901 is 0.10 nm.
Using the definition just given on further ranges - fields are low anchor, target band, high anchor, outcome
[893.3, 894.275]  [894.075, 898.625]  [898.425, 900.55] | 0.03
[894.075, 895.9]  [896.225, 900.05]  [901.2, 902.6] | -0.08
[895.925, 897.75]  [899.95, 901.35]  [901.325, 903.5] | -0.02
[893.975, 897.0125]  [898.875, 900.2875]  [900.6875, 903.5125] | -0.03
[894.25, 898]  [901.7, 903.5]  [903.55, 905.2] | 0.07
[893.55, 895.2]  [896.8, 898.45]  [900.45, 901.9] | -0.02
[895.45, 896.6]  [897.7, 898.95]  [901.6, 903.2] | -0.02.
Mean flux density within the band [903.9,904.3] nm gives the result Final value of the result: 31.4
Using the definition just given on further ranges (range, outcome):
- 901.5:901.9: 29.5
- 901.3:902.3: 29.5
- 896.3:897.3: 30.6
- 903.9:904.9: 31.5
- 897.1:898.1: 30.7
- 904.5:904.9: 31.6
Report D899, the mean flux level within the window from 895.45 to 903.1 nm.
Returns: 30.8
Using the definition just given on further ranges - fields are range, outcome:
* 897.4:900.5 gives 31.3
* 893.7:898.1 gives 31.1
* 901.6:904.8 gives 30.6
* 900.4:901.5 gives 30.2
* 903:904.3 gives 31.2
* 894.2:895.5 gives 31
